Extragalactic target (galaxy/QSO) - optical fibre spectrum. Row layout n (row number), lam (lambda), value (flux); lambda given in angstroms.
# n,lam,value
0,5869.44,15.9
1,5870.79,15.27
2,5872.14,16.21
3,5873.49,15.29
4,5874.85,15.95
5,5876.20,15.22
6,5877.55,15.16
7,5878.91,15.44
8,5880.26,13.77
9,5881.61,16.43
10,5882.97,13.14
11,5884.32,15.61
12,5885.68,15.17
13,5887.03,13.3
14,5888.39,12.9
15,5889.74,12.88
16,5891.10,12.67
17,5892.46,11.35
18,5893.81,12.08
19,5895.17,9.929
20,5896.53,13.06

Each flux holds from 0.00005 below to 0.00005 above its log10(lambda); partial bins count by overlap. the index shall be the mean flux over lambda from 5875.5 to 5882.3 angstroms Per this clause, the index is 15.2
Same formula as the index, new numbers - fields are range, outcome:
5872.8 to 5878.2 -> 15.4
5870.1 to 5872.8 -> 15.8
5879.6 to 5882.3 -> 15.1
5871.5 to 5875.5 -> 15.8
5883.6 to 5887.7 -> 14.7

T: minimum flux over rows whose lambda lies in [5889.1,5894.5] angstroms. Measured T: 11.35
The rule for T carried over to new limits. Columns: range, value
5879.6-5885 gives 13.14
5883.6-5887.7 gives 13.3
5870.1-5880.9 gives 13.77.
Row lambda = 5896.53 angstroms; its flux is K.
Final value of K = 13.06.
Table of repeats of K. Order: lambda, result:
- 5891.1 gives 12.67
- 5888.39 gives 12.9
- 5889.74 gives 12.88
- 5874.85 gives 15.95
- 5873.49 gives 15.29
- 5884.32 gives 15.61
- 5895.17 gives 9.929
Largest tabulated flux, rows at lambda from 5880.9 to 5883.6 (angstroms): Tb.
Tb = 16.43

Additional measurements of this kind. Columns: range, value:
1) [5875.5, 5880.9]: 15.44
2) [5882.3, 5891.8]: 15.61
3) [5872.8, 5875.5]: 15.95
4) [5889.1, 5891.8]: 12.88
